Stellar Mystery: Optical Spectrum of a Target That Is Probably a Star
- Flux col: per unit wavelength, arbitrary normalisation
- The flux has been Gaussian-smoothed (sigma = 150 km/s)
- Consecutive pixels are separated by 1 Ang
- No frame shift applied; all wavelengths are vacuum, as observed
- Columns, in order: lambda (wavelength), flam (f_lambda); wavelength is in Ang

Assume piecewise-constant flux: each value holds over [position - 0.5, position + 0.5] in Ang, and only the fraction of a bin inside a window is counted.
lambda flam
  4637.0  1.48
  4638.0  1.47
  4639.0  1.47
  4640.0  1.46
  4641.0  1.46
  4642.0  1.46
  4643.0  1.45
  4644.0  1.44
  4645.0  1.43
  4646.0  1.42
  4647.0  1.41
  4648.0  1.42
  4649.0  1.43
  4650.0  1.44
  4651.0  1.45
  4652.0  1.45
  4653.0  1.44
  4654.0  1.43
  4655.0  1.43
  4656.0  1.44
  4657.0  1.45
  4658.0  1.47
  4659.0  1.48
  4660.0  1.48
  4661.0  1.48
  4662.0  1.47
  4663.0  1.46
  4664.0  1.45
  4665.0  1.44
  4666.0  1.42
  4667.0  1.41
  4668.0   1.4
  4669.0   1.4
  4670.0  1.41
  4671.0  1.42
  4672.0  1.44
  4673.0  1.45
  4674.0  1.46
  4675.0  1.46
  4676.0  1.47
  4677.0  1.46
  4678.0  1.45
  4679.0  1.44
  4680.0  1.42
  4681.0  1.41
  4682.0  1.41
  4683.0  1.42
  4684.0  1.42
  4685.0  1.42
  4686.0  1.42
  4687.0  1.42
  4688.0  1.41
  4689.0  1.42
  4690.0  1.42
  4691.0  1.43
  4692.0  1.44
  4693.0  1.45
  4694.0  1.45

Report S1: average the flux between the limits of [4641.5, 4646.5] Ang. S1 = 1.44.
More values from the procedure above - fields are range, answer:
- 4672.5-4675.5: 1.46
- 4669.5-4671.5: 1.42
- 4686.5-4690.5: 1.42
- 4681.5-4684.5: 1.42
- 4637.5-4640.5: 1.47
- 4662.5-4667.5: 1.44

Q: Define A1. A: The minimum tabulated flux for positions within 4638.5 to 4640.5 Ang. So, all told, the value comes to 1.46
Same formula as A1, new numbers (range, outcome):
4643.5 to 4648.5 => 1.41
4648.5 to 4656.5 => 1.43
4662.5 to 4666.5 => 1.42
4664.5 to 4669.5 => 1.4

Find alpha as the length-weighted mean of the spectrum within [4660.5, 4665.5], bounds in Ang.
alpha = 1.46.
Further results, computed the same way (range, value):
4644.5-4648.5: 1.42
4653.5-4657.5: 1.44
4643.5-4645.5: 1.44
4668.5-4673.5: 1.42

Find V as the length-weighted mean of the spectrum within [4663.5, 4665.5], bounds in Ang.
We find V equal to 1.44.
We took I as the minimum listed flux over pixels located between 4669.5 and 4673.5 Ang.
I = 1.41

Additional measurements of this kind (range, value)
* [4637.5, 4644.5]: 1.44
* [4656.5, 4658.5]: 1.45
